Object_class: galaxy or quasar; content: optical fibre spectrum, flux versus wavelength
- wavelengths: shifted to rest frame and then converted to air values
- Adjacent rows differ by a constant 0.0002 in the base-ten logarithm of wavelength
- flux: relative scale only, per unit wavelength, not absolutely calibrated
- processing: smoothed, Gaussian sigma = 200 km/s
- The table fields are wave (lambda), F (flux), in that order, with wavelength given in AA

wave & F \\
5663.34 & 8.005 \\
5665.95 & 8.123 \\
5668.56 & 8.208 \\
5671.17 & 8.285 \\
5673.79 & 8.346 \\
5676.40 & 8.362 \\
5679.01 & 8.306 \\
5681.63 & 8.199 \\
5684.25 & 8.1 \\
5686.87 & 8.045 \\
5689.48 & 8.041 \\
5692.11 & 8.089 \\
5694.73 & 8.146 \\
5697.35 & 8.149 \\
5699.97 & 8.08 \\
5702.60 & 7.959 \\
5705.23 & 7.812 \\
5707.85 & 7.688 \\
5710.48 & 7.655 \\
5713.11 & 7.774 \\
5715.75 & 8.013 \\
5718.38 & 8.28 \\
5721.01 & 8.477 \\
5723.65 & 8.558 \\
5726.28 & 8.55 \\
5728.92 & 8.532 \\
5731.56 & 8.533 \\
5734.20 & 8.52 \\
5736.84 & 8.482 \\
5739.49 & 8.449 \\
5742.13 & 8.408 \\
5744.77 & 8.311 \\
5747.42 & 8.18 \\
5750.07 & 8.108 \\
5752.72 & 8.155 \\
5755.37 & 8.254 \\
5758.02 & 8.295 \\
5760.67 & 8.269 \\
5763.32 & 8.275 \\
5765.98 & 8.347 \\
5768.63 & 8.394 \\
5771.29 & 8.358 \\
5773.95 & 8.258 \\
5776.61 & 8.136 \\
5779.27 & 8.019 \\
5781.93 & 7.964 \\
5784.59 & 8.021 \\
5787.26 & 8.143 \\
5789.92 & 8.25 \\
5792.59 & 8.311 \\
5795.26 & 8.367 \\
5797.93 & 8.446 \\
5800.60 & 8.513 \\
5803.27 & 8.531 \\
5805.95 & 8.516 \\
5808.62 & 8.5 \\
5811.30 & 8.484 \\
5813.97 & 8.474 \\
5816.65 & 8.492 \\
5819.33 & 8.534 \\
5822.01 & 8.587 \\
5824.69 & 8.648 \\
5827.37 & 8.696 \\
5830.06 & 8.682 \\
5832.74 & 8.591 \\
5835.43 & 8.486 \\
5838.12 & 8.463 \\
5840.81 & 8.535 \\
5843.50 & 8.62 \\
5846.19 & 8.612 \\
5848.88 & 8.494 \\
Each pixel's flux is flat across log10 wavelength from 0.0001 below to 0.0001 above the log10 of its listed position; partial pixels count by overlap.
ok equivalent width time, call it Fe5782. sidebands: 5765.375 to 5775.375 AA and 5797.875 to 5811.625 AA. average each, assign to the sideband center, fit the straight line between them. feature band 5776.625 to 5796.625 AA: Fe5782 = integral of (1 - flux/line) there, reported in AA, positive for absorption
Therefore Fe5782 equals 0.6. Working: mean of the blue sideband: 8.34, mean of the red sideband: 8.5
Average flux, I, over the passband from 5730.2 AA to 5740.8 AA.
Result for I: 8.49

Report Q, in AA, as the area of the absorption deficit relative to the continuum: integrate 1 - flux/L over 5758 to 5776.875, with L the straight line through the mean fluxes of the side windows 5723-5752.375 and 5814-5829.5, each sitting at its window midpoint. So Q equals 0.38 AA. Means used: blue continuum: 8.41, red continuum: 8.58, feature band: 8.3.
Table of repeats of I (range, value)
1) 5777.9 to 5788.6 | 8.04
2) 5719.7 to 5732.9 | 8.53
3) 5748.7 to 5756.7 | 8.17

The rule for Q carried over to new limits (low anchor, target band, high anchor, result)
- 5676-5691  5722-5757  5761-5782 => -0.8 AA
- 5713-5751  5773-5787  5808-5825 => 0.6 AA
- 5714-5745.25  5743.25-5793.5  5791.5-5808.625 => 1.3 AA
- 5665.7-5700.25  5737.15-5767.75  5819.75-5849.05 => 0.3 AA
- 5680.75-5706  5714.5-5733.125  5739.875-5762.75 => -0.6 AA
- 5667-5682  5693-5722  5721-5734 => 1.5 AA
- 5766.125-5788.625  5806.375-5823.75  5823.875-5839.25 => -0.1 AA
